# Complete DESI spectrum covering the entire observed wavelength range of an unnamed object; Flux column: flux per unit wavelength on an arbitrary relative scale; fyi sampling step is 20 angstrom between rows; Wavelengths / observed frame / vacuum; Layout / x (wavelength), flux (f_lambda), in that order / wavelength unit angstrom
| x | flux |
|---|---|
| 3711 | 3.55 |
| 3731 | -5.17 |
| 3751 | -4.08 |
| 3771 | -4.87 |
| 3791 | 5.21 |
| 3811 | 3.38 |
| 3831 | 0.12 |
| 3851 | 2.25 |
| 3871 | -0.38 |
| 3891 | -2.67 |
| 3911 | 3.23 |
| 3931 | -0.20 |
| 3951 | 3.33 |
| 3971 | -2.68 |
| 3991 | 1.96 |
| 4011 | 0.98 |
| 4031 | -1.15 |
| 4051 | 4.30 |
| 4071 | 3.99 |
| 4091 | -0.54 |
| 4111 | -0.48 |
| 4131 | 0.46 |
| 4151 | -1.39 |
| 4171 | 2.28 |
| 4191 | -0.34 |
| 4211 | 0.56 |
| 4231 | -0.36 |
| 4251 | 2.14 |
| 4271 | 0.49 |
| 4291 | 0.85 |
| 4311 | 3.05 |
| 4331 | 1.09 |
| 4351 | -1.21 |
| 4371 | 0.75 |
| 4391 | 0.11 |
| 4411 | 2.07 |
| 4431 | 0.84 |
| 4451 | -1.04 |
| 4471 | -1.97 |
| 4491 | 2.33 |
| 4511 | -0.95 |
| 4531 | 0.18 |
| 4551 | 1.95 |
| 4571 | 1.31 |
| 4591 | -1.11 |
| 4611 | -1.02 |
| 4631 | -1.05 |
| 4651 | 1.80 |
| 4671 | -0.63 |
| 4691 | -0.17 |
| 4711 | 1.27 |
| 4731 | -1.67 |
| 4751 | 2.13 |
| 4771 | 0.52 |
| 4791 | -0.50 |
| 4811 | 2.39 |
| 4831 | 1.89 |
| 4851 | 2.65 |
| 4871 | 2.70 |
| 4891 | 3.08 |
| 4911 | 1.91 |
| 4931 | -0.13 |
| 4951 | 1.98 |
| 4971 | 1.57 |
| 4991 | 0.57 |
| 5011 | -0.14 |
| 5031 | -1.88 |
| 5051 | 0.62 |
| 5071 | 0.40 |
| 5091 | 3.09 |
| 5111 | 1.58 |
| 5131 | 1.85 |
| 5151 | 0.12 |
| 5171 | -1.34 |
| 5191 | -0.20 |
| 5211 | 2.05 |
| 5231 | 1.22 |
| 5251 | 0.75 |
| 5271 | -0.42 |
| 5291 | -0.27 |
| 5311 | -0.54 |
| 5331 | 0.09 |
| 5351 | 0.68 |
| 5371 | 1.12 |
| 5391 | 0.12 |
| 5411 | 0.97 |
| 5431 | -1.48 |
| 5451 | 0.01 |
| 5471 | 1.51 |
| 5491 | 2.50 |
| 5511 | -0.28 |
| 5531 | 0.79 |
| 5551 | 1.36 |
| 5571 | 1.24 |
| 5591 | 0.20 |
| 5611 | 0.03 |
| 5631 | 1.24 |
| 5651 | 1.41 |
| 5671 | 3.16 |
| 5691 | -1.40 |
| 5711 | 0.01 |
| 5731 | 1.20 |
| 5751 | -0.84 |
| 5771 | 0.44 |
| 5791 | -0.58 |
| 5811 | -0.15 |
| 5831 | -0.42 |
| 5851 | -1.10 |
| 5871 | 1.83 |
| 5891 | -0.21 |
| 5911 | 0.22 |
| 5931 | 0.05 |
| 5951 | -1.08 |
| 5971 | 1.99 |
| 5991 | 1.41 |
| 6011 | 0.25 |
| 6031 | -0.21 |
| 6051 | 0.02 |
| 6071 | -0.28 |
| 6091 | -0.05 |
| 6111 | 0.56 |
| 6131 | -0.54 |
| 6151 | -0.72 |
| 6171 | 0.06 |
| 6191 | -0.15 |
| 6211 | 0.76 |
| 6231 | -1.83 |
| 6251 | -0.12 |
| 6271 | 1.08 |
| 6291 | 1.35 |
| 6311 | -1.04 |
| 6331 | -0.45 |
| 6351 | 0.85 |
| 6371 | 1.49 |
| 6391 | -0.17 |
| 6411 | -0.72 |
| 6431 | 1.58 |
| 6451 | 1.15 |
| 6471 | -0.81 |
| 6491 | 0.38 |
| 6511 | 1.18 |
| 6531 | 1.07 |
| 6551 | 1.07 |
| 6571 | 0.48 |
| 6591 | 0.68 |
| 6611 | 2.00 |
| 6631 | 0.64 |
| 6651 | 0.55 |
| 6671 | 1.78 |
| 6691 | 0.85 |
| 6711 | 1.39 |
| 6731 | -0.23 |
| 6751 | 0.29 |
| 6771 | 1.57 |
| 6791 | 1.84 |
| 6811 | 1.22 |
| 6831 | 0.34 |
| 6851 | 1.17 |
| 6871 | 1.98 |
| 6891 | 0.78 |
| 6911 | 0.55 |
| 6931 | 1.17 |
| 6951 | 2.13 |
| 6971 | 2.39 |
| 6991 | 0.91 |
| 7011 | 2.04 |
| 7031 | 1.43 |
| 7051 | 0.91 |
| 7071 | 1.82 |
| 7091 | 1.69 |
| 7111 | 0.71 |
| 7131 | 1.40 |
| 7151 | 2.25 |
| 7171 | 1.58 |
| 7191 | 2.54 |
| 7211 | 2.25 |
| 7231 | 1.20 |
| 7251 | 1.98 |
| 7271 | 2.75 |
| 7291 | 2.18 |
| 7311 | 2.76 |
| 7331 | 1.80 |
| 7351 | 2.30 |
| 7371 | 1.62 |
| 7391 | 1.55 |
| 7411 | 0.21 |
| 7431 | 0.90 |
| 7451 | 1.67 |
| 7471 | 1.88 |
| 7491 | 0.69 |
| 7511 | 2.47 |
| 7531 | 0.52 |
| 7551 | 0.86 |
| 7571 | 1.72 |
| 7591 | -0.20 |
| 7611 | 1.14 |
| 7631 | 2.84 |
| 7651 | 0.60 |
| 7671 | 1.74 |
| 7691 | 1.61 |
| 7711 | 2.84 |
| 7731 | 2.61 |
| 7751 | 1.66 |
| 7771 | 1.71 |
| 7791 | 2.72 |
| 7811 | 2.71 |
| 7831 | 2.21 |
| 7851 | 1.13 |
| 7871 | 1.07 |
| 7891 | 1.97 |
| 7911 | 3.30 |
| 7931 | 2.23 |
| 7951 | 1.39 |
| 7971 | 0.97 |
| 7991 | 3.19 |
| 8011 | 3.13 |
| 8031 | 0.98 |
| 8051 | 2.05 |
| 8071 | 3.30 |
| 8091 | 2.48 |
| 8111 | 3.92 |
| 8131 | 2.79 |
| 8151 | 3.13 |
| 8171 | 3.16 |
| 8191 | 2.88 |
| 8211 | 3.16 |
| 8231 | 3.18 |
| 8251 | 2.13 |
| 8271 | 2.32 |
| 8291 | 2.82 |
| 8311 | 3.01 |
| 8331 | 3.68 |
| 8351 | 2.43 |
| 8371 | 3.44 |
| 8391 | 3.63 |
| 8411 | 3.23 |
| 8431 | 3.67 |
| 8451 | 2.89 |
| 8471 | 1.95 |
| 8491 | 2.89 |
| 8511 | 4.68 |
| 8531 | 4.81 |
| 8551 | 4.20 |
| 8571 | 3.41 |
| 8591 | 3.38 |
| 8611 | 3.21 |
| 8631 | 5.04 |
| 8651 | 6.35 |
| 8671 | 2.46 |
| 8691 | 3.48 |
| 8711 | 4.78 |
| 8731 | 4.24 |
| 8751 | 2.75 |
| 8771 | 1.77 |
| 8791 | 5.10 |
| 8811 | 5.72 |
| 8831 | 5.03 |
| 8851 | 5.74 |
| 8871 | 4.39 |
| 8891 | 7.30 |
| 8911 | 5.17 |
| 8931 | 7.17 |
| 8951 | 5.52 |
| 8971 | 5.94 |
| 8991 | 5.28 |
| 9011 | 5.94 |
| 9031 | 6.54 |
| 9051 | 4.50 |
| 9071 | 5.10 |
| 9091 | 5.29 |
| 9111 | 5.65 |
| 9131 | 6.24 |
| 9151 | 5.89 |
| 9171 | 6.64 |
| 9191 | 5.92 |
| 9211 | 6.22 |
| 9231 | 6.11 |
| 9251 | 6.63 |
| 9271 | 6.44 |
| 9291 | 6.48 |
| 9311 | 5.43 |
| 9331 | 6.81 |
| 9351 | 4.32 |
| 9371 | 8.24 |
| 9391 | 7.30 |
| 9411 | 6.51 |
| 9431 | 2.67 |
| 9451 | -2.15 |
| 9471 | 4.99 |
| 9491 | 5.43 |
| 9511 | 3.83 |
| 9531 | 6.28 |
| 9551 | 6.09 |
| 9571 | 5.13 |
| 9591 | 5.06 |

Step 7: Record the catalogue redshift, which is 1.207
